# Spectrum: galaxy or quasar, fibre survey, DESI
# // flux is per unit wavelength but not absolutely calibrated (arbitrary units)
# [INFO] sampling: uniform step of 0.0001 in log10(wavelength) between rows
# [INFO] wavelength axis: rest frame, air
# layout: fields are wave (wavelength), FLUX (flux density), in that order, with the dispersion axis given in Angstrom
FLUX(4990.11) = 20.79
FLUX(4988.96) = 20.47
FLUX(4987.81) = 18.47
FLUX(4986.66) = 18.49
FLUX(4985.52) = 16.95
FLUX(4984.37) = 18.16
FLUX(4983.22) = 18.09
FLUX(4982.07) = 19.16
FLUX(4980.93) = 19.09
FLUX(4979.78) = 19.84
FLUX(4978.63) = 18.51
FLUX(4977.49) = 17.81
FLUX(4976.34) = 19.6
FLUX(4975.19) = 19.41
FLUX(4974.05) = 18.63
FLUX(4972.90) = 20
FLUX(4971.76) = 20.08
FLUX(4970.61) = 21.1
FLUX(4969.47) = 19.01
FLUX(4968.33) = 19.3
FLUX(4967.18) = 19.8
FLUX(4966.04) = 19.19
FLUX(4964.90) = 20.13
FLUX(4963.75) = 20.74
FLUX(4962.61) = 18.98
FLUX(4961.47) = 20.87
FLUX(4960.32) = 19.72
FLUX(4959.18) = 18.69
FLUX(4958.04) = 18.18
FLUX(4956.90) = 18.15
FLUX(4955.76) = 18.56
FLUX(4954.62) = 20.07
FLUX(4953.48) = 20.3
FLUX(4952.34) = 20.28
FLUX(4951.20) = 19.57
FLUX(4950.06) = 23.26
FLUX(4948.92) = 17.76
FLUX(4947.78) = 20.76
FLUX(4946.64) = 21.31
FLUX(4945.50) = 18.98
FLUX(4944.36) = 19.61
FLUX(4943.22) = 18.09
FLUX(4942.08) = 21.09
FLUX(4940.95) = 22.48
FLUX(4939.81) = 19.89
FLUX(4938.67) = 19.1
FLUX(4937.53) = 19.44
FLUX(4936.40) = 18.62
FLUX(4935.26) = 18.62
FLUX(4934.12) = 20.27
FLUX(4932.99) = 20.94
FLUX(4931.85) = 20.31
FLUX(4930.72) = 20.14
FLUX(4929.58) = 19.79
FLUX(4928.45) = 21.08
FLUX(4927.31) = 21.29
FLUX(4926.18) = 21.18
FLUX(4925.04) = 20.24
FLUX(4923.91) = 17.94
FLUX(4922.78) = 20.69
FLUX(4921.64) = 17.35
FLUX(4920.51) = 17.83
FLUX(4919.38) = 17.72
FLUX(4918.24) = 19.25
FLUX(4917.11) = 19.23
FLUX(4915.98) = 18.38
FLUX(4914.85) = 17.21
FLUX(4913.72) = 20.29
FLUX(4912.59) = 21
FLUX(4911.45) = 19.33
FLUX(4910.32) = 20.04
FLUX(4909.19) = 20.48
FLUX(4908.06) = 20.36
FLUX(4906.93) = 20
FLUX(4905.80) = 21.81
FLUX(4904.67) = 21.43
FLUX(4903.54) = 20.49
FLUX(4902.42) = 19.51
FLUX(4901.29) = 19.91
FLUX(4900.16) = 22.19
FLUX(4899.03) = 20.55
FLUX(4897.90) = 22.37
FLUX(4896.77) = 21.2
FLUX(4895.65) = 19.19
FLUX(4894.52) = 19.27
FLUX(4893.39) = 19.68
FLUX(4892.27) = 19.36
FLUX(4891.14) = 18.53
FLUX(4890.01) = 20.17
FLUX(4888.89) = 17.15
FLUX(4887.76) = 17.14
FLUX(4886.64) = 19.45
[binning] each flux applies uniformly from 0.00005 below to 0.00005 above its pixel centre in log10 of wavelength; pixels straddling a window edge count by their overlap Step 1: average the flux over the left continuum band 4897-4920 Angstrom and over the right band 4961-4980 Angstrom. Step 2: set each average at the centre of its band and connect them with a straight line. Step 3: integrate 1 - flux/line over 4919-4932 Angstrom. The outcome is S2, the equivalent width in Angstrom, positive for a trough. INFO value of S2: 0.2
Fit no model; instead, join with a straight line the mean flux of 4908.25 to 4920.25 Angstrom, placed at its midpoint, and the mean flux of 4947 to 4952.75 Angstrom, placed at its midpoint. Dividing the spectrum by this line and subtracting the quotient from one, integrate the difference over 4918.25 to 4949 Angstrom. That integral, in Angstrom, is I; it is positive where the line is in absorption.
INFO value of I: 0.2 Angstrom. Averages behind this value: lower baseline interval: 19.3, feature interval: 19.7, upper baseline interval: 20.4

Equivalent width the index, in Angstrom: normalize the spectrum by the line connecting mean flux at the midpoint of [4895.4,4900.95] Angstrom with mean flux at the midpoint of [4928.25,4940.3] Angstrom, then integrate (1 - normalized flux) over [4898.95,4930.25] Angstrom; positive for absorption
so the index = 1.03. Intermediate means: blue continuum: 21.2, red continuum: 19.8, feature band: 19.9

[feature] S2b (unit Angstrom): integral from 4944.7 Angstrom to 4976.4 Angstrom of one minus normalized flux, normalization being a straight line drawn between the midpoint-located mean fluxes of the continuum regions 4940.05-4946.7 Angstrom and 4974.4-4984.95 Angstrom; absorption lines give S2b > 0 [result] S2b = -0.32 Angstrom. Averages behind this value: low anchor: 20.2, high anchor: 18.8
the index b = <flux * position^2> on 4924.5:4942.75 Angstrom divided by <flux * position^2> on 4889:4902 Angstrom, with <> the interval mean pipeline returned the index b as 1.0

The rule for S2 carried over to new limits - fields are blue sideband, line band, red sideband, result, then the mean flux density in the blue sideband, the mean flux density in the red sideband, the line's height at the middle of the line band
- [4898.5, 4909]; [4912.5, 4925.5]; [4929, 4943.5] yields 1.0 Angstrom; 20.7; 20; 20.3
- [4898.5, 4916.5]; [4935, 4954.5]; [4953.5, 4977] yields -0.2 Angstrom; 20.2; 19.5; 19.8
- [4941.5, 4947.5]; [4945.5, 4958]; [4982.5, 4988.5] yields -0.2 Angstrom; 19.9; 18.1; 19.6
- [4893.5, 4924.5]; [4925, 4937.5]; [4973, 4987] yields -0.5 Angstrom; 19.8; 18.7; 19.5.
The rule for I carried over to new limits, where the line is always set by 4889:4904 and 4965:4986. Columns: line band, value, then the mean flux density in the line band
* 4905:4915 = -0.14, 20.2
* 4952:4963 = -0.01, 19.4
